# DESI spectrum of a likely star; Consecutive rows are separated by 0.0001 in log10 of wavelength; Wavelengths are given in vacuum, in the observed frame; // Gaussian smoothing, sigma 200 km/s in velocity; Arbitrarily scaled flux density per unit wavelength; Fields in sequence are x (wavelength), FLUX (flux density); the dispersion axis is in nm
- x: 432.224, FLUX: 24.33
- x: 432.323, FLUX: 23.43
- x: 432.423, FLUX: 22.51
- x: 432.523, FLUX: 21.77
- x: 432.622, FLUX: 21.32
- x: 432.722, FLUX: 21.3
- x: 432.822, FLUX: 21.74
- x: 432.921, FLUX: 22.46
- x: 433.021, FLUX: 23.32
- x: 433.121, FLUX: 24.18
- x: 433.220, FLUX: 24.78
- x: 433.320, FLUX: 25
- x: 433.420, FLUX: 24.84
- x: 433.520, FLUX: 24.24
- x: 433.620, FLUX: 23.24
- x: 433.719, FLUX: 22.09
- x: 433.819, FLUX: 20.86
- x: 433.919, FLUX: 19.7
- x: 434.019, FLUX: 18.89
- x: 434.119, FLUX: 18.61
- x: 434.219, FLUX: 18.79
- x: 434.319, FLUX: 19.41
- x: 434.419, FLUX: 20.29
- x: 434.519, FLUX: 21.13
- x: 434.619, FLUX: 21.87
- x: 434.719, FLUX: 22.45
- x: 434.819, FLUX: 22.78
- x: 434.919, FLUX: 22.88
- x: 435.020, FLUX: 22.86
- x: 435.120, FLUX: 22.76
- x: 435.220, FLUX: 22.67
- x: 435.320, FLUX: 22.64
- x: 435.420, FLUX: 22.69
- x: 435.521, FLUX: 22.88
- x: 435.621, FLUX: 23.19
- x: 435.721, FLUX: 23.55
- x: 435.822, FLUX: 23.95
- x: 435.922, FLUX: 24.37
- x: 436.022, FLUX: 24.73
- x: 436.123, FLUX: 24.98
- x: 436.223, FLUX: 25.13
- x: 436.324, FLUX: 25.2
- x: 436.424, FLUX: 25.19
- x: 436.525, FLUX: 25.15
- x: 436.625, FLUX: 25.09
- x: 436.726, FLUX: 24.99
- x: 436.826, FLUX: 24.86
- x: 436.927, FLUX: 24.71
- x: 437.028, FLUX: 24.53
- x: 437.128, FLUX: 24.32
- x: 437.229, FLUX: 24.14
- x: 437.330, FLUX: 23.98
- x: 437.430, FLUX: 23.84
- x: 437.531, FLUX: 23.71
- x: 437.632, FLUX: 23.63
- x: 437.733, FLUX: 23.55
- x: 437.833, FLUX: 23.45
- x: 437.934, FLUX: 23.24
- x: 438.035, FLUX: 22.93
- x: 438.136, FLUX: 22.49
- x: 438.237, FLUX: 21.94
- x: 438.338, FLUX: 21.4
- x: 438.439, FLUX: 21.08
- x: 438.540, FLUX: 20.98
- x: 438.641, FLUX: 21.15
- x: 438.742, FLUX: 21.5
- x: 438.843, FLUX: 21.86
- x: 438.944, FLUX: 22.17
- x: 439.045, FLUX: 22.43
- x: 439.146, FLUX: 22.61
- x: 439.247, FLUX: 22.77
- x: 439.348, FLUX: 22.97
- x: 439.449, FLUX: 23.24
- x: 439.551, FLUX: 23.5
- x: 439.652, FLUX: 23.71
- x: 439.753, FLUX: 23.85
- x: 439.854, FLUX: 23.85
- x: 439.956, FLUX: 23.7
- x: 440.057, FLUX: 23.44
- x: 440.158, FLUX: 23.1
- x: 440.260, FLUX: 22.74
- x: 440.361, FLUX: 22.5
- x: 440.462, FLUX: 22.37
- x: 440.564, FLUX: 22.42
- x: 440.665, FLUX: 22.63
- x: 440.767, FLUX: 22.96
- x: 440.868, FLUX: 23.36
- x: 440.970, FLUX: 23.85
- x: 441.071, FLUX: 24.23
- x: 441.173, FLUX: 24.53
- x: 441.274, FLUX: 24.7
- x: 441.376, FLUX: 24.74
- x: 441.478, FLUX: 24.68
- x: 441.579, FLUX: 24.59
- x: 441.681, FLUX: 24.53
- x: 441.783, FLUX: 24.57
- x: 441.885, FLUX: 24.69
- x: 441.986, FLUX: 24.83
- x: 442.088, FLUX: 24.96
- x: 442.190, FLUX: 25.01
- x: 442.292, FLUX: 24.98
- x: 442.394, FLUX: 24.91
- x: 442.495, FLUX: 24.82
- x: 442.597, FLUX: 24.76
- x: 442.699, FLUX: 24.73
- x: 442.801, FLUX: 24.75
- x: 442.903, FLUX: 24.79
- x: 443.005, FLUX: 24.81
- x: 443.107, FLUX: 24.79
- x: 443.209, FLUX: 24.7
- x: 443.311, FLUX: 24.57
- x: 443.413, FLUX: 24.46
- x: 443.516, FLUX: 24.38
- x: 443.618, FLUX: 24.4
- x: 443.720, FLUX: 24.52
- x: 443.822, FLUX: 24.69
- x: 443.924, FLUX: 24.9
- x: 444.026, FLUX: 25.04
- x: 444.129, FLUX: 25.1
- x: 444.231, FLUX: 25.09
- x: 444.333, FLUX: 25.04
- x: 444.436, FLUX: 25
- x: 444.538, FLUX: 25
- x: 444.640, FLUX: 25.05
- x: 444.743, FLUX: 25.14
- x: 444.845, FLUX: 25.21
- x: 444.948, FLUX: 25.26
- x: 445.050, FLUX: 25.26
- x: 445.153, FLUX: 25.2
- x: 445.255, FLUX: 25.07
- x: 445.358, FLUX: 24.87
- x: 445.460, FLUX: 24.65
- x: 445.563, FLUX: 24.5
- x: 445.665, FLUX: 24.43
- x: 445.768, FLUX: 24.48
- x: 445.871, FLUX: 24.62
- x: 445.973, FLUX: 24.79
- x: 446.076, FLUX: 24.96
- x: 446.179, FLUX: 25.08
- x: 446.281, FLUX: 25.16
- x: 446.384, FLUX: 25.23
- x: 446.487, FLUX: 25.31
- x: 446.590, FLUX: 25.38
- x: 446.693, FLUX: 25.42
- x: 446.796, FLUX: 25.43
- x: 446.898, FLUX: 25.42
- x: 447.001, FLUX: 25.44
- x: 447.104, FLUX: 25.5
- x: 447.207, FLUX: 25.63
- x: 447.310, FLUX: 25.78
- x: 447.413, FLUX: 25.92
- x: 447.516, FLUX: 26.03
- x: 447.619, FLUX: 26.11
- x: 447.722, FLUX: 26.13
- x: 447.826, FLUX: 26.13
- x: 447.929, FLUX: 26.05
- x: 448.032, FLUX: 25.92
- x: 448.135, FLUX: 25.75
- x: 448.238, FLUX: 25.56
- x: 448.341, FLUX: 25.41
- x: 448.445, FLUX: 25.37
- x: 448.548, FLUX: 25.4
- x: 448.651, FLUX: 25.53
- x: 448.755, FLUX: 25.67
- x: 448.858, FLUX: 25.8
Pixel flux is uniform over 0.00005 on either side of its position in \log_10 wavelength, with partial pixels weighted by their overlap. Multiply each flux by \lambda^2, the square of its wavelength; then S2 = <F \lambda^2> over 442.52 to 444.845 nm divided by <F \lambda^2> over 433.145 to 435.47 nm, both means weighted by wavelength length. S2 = 1.2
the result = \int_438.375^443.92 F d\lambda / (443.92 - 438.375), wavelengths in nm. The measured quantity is 23.7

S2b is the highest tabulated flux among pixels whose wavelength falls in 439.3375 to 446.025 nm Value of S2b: 25.26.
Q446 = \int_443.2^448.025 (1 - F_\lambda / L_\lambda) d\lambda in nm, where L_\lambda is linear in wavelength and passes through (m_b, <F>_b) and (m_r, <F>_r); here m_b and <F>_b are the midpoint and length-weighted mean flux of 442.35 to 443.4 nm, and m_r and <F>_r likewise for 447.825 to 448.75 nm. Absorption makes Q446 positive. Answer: 0.013 nm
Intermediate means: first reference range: 24.8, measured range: 25.1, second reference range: 25.7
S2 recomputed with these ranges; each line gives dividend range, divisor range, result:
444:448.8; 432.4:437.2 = 1.16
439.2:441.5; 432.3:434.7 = 1.11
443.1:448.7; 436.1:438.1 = 1.08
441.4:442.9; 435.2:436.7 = 1.06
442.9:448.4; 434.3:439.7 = 1.13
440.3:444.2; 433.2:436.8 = 1.10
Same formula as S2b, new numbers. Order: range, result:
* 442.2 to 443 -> 24.98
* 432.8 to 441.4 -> 25.2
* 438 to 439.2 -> 22.93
